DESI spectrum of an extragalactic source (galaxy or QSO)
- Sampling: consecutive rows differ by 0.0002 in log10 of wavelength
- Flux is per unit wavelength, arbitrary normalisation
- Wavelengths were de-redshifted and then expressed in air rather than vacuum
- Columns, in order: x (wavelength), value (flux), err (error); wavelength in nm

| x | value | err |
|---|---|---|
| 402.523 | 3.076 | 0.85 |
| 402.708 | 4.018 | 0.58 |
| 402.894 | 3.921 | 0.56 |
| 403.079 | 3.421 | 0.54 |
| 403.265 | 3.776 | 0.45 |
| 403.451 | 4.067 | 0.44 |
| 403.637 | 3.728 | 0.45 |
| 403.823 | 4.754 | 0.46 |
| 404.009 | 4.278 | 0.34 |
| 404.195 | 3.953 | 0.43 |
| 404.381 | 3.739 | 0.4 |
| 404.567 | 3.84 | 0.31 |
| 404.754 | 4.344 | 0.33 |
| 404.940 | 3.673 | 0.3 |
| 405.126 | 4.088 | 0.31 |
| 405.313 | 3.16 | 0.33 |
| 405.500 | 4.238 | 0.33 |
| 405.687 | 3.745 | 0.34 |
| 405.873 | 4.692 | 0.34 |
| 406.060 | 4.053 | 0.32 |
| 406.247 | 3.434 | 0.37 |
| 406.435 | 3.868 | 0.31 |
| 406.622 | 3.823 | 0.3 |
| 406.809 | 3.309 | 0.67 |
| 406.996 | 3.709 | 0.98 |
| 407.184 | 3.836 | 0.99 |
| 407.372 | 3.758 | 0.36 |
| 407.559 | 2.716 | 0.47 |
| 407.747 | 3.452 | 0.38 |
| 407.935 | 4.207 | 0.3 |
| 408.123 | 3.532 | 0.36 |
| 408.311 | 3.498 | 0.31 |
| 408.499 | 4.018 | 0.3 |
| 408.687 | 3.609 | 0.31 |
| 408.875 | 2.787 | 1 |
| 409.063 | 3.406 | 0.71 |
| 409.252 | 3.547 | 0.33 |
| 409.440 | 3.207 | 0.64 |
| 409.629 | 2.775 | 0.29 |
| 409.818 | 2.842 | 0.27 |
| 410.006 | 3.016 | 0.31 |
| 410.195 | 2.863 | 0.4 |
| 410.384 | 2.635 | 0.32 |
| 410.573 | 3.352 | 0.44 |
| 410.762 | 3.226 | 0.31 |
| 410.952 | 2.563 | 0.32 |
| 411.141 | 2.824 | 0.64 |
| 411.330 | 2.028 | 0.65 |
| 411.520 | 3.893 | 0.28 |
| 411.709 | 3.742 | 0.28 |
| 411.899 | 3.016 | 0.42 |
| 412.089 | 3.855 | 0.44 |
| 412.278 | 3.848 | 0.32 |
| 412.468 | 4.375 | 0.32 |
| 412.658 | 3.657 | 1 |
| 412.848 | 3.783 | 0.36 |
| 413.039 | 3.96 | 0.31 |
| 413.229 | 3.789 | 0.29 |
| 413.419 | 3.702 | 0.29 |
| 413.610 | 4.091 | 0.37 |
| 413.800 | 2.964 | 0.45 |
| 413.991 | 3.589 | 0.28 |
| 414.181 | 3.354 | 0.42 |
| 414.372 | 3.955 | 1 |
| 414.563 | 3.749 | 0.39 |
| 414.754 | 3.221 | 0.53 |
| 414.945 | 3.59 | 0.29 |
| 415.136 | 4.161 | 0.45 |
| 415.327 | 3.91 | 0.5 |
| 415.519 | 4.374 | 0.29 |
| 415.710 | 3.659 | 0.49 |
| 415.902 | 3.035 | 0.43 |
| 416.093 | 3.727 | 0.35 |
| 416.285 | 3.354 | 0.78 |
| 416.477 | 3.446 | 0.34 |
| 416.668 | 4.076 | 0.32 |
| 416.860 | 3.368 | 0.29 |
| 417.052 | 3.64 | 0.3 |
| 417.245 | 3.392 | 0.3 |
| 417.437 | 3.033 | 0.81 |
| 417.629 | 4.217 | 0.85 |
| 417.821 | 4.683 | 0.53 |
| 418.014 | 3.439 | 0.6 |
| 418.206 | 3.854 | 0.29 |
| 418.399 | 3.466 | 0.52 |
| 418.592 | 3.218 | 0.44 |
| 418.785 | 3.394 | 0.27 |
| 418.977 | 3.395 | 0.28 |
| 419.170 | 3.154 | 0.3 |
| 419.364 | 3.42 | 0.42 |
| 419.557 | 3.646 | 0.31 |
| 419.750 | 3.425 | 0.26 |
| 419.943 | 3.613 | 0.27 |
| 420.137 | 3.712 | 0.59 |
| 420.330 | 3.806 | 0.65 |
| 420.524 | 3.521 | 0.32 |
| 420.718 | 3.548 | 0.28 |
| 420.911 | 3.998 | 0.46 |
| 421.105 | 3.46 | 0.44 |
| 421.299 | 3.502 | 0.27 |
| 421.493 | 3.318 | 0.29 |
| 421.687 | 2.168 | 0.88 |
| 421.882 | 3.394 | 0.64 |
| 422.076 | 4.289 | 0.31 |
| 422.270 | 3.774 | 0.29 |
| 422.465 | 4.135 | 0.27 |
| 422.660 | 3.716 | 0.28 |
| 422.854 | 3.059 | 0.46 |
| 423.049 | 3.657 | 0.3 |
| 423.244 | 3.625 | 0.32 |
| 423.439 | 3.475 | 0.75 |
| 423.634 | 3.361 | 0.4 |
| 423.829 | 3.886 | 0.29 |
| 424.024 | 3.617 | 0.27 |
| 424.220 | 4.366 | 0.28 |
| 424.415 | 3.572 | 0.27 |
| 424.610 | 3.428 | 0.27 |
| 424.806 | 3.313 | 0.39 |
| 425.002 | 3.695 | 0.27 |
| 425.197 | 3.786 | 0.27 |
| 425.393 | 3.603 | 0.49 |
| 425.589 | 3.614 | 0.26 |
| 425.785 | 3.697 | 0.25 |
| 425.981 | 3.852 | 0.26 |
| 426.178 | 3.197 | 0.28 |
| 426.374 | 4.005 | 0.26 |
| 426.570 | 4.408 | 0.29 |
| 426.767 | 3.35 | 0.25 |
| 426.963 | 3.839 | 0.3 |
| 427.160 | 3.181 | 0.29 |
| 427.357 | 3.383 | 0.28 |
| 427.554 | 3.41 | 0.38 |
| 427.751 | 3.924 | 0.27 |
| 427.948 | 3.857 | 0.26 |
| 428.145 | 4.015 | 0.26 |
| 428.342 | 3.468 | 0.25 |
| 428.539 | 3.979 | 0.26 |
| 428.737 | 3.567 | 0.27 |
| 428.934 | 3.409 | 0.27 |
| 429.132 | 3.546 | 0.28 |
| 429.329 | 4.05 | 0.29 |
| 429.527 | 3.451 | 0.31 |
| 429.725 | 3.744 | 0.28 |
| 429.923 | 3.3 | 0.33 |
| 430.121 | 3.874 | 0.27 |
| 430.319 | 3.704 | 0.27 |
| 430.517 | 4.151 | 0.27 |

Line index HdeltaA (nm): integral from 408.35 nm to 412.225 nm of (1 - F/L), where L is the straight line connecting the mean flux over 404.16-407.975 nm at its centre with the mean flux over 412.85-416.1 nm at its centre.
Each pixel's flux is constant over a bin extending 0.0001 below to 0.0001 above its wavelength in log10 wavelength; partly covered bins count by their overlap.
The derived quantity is 0.589 nm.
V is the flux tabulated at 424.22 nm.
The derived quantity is 4.366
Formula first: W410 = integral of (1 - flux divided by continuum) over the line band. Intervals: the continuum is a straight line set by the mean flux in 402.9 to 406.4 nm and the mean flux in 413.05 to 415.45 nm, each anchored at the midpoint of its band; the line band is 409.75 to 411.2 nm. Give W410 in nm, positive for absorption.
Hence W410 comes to 0.33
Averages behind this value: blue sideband 3.94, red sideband 3.69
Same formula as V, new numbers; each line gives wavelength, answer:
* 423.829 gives 3.886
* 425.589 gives 3.614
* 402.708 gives 4.018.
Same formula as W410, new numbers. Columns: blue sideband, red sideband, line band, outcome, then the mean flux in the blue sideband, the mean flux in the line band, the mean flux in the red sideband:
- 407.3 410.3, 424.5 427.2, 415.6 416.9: -0.03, 3.32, 3.54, 3.65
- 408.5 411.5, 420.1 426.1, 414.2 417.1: -0.35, 3.03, 3.68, 3.61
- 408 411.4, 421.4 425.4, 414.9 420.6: -0.40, 3.11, 3.62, 3.58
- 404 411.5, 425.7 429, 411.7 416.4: -0.20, 3.48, 3.7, 3.68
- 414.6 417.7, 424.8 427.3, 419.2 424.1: 0.12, 3.63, 3.56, 3.66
